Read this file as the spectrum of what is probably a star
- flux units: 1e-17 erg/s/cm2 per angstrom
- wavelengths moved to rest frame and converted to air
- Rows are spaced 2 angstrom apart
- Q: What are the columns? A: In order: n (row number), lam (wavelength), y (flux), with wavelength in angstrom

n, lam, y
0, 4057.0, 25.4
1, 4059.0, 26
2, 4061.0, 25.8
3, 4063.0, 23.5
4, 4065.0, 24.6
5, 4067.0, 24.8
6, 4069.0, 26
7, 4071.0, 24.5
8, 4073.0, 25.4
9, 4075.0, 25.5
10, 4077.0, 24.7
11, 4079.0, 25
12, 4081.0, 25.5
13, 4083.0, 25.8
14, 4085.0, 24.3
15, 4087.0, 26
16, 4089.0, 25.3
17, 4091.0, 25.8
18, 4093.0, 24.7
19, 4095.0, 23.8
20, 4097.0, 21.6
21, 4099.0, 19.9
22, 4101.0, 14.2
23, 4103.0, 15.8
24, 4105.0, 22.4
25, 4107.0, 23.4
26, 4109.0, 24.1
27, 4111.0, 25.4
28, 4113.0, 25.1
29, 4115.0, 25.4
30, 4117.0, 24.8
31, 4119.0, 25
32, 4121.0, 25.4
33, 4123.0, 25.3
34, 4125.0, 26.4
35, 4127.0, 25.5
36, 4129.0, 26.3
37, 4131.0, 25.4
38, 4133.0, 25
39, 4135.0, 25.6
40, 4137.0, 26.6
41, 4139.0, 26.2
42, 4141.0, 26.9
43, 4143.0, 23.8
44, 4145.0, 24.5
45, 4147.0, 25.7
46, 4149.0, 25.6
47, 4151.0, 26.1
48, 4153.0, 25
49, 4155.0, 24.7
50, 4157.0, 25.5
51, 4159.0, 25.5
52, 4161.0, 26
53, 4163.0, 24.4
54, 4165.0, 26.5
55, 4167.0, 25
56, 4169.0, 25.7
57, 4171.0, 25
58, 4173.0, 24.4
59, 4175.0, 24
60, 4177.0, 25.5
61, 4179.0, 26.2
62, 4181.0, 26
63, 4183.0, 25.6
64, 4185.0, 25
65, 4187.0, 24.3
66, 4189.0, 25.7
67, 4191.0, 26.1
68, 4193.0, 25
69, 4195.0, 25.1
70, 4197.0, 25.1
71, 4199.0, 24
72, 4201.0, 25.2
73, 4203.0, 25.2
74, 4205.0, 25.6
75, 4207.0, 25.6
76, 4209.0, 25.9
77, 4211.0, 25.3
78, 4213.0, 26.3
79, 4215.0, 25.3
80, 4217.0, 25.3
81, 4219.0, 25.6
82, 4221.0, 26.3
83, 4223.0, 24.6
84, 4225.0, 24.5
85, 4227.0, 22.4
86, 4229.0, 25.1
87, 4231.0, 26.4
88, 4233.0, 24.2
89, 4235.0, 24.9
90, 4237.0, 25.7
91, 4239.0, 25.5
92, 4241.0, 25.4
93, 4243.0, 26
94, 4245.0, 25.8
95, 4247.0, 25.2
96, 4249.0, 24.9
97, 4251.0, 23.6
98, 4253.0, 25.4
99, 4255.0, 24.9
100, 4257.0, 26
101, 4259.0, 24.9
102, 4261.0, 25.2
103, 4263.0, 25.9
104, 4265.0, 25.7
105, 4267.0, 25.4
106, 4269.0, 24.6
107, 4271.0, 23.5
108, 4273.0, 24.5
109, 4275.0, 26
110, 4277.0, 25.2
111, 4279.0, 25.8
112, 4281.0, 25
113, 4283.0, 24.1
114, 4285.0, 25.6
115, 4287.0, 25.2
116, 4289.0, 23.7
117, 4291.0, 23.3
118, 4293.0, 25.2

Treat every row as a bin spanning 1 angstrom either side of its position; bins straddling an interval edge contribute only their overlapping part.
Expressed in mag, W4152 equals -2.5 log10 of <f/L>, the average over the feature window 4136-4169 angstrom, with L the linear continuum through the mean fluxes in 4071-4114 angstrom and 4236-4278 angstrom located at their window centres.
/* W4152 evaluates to -0.06 mag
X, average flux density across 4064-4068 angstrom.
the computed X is 24.7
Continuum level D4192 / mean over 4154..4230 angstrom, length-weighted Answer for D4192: 25.2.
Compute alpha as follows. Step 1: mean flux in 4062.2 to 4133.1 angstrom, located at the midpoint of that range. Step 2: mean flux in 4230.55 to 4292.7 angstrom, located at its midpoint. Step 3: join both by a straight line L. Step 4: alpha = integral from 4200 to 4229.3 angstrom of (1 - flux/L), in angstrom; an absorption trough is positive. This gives -0.5 angstrom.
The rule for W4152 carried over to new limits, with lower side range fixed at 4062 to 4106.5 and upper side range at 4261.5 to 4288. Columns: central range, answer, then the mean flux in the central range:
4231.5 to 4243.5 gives -0.02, 25.3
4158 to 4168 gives -0.05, 25.5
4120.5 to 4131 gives -0.08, 25.8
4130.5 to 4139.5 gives -0.08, 25.8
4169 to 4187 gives -0.04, 25.2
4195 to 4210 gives -0.03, 25.2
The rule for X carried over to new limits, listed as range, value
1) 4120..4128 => 25.6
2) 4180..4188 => 25.2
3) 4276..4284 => 25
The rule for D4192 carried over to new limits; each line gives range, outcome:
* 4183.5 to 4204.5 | 25.1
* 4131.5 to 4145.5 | 25.5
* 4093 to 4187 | 24.6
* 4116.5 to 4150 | 25.5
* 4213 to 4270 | 25.2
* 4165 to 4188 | 25.2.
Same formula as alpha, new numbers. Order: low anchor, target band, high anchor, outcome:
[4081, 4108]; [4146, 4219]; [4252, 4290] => -4.55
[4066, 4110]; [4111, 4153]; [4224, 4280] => -2.69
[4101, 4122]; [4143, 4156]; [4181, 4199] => -0.52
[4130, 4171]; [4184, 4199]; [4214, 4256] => 0.11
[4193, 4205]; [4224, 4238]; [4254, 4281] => 0.19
